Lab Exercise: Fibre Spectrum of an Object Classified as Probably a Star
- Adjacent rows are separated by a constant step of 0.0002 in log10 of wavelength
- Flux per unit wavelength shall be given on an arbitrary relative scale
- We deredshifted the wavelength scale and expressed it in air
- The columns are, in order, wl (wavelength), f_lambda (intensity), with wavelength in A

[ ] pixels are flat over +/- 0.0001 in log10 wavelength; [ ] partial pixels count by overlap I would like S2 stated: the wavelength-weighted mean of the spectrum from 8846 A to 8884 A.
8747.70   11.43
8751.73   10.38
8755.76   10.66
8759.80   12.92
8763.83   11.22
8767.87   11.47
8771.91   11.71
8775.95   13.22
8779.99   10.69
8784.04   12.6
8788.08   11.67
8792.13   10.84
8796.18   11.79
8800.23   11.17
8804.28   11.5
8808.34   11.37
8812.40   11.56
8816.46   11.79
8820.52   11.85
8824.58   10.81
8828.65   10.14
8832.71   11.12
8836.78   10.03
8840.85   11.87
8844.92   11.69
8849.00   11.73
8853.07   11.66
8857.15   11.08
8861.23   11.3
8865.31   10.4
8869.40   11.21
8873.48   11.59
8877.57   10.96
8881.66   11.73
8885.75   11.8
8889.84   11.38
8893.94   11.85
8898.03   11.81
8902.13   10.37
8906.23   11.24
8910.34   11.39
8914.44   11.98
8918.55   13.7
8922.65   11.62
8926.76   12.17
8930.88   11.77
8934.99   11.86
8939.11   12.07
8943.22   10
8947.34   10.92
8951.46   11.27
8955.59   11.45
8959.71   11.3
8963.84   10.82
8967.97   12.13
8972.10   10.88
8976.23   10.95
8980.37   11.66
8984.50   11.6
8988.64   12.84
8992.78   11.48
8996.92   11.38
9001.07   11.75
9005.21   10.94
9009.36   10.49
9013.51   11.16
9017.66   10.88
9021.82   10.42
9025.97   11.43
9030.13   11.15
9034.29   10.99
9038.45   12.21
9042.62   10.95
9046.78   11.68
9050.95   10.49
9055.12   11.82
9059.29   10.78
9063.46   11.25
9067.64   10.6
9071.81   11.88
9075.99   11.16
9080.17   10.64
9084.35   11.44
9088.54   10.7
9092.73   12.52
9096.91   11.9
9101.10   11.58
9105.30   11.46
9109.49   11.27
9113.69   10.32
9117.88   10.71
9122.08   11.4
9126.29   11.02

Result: 11.3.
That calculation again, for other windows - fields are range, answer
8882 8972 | 11.6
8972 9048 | 11.3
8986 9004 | 11.8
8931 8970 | 11.3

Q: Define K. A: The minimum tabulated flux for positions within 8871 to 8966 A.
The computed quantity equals 10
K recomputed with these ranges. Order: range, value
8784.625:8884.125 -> 10.03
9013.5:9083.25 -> 10.42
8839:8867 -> 10.4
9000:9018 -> 10.49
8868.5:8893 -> 10.96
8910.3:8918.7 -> 11.39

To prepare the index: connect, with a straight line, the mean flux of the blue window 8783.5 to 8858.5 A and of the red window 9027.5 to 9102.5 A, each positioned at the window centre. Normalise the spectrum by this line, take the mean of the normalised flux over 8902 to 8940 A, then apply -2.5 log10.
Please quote -0.05 mag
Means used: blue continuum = 11.4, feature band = 11.9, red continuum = 11.3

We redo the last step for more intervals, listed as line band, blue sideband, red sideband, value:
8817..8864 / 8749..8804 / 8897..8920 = 0.039 mag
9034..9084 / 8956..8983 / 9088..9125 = 0.010 mag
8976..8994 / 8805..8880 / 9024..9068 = -0.053 mag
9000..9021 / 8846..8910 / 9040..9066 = 0.024 mag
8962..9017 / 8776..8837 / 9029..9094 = -0.009 mag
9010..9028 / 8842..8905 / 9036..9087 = 0.032 mag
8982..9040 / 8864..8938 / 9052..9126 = 0.006 mag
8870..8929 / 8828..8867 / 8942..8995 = -0.042 mag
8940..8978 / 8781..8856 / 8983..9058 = 0.021 mag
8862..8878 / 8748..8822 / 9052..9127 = 0.040 mag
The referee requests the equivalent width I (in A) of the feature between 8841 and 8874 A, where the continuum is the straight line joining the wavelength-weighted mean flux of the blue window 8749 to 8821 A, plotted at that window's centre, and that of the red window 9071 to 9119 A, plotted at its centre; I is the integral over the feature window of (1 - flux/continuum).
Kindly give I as 0.4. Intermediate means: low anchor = 11.6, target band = 11.4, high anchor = 11.3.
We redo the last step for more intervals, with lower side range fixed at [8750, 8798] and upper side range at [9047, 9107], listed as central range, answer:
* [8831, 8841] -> 0.6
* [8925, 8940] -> -0.7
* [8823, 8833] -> 0.8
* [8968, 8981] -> 0.2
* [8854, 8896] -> 0.6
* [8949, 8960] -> 0.1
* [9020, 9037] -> 0.5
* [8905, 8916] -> -0.1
